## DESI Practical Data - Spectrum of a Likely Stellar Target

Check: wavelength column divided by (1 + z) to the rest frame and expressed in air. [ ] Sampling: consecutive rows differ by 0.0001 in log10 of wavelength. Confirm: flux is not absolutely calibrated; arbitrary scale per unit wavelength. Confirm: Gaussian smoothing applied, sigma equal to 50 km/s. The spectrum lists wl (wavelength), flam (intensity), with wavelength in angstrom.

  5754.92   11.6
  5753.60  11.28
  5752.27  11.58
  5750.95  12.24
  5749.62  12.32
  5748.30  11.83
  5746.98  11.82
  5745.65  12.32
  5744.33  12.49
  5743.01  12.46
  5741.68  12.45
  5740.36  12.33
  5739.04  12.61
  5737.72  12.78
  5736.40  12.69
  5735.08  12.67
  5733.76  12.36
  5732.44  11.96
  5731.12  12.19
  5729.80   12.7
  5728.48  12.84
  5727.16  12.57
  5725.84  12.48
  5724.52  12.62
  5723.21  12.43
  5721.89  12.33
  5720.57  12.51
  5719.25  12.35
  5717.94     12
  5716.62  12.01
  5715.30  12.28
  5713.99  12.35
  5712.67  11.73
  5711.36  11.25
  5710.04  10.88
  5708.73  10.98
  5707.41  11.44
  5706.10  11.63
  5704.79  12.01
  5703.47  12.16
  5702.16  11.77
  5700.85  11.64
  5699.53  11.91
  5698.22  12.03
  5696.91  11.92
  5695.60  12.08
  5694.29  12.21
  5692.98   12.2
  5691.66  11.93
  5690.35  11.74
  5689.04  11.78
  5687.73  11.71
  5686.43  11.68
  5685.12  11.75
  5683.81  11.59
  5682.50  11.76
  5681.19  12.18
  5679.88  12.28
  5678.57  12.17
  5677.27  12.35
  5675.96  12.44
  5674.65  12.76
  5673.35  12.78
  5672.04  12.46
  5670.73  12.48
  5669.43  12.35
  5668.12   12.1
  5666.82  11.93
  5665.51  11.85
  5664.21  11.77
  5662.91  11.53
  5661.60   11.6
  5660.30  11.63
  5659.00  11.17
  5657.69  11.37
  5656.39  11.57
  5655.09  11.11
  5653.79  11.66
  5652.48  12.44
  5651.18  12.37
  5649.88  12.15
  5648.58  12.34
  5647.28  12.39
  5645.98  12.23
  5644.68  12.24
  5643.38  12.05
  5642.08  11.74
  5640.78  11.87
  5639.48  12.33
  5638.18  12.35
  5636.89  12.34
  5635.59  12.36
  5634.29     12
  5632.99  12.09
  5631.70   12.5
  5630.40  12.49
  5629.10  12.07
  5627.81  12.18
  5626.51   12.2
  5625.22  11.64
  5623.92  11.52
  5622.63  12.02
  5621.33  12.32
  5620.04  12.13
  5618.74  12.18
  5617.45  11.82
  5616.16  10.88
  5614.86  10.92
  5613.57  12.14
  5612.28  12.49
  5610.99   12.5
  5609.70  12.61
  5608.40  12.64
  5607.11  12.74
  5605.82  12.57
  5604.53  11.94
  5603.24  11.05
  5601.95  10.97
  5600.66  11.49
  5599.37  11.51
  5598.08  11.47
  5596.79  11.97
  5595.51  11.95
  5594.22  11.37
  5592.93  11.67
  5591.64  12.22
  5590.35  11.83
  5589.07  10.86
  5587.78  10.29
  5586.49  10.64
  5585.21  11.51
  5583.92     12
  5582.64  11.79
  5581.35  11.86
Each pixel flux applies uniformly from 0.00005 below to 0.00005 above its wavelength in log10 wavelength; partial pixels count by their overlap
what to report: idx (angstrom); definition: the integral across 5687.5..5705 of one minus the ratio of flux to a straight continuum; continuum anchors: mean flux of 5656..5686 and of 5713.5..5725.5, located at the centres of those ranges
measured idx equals 0.3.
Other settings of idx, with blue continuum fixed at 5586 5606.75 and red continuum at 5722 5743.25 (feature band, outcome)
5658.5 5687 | 0.1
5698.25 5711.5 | 0.8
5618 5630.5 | -0.4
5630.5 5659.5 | -0.4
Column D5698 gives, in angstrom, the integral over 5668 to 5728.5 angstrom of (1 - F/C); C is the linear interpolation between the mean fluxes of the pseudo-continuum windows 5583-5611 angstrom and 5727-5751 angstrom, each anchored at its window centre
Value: 0.7 angstrom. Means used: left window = 11.7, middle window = 12.1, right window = 12.4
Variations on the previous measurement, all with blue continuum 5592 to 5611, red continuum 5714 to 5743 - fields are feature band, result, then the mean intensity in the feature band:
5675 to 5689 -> 0.3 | 12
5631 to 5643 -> -0.1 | 12.2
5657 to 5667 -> 0.5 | 11.6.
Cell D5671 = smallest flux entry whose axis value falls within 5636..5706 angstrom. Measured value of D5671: 11.11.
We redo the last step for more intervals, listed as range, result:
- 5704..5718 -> 10.88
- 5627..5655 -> 11.66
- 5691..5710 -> 10.98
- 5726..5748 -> 11.82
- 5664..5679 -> 11.77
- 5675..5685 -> 11.59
